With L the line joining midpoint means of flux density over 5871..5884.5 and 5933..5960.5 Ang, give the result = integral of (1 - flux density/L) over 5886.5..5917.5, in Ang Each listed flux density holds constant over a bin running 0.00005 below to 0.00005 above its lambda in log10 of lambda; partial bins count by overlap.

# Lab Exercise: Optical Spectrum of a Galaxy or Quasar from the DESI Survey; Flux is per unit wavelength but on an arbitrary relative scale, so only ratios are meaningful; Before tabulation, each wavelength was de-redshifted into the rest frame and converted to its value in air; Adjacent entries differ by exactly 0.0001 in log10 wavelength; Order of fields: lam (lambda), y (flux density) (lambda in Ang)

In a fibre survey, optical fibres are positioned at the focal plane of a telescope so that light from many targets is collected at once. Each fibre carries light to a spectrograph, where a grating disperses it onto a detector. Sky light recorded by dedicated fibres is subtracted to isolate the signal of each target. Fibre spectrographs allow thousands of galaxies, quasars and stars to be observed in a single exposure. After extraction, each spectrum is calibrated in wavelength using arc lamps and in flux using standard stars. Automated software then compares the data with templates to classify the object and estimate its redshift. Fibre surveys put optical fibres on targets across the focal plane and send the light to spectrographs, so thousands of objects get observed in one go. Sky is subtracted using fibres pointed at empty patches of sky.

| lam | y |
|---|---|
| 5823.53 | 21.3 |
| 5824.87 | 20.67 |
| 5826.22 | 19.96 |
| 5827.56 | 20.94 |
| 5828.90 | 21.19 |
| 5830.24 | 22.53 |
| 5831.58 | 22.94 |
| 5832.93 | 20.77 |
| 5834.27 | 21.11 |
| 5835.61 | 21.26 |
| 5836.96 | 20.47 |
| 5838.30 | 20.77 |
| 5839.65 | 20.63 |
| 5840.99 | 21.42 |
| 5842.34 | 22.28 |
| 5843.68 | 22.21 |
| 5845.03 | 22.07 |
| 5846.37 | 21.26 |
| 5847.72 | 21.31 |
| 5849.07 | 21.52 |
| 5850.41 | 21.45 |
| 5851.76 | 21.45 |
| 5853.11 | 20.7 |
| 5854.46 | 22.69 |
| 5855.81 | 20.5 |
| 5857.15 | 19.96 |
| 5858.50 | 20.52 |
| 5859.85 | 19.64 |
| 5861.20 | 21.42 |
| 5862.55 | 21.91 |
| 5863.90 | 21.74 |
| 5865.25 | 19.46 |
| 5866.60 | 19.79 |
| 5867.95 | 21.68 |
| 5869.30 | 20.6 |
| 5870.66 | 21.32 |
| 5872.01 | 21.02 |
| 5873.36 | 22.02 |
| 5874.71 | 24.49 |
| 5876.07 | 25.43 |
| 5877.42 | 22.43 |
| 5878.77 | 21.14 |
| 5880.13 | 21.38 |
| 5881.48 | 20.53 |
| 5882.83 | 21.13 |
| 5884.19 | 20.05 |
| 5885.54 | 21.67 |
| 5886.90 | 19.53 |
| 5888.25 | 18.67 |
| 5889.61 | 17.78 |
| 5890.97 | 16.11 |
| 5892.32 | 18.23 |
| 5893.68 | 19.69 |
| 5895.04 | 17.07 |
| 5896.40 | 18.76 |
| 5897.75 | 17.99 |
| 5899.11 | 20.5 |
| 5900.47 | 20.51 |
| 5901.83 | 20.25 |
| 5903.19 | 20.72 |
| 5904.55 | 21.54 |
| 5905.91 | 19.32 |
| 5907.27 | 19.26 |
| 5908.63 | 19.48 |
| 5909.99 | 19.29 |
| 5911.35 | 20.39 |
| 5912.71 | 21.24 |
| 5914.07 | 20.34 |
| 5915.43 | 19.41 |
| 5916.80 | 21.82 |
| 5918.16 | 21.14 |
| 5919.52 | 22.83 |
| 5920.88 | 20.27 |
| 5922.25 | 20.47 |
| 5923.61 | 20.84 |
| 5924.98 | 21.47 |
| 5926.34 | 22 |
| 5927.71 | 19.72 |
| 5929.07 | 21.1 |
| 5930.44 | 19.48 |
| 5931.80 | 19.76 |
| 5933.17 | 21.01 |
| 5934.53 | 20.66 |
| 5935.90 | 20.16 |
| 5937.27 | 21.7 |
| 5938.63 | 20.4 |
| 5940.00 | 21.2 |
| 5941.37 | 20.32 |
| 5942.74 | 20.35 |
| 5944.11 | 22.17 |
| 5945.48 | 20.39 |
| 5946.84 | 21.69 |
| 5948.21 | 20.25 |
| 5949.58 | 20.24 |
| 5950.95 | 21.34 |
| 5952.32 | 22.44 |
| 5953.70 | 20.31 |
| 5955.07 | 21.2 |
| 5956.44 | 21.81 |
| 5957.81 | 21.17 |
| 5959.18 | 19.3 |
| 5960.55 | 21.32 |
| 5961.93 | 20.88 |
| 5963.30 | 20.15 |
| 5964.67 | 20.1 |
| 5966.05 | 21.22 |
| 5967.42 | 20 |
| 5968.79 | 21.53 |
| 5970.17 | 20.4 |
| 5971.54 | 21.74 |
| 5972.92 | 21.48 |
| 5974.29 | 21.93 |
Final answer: 3.07 Ang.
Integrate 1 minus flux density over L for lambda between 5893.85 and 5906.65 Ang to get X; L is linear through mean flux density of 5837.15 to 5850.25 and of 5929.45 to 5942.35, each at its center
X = 0.8 Ang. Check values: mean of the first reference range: 21.5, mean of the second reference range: 20.5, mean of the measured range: 19.6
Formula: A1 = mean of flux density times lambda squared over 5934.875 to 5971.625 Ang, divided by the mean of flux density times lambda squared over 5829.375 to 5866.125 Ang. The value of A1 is 1.02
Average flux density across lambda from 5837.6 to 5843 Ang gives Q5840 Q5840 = 21.3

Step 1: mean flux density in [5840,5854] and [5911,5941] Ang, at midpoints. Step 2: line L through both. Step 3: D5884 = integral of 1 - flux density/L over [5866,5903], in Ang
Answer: 1.5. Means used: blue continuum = 21.6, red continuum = 20.8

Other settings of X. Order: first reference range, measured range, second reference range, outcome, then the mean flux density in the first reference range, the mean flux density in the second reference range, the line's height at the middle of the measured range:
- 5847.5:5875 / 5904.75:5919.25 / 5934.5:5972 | 0.5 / 21.2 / 20.9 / 21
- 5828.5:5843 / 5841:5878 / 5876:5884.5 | -0.1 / 21.4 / 21.5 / 21.5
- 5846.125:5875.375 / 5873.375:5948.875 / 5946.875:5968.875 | 1.9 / 21.2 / 20.8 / 21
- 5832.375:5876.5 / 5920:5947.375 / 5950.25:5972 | 0.3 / 21.3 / 20.9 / 21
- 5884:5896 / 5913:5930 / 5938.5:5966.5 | -1.0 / 18.7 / 20.9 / 19.8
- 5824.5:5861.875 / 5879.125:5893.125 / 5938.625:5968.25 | 1.0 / 21.2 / 20.8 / 21.1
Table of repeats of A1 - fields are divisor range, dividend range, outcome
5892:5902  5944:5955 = 1.12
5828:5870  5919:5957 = 1.02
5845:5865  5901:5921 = 0.99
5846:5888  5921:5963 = 1.00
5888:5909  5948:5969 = 1.11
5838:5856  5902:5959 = 0.99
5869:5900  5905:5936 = 1.02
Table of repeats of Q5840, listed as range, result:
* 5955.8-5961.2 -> 20.9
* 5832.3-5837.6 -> 20.9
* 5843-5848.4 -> 21.7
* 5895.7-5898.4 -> 18.4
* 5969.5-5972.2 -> 21.1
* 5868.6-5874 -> 21.2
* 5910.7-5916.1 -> 20.4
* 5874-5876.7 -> 24.9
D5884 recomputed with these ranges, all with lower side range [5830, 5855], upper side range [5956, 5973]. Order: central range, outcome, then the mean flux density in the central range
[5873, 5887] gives -0.4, 21.9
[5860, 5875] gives 0.1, 21.3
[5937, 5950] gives 0.0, 20.9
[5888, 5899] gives 1.6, 18.1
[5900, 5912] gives 0.6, 20.1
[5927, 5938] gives 0.3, 20.5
